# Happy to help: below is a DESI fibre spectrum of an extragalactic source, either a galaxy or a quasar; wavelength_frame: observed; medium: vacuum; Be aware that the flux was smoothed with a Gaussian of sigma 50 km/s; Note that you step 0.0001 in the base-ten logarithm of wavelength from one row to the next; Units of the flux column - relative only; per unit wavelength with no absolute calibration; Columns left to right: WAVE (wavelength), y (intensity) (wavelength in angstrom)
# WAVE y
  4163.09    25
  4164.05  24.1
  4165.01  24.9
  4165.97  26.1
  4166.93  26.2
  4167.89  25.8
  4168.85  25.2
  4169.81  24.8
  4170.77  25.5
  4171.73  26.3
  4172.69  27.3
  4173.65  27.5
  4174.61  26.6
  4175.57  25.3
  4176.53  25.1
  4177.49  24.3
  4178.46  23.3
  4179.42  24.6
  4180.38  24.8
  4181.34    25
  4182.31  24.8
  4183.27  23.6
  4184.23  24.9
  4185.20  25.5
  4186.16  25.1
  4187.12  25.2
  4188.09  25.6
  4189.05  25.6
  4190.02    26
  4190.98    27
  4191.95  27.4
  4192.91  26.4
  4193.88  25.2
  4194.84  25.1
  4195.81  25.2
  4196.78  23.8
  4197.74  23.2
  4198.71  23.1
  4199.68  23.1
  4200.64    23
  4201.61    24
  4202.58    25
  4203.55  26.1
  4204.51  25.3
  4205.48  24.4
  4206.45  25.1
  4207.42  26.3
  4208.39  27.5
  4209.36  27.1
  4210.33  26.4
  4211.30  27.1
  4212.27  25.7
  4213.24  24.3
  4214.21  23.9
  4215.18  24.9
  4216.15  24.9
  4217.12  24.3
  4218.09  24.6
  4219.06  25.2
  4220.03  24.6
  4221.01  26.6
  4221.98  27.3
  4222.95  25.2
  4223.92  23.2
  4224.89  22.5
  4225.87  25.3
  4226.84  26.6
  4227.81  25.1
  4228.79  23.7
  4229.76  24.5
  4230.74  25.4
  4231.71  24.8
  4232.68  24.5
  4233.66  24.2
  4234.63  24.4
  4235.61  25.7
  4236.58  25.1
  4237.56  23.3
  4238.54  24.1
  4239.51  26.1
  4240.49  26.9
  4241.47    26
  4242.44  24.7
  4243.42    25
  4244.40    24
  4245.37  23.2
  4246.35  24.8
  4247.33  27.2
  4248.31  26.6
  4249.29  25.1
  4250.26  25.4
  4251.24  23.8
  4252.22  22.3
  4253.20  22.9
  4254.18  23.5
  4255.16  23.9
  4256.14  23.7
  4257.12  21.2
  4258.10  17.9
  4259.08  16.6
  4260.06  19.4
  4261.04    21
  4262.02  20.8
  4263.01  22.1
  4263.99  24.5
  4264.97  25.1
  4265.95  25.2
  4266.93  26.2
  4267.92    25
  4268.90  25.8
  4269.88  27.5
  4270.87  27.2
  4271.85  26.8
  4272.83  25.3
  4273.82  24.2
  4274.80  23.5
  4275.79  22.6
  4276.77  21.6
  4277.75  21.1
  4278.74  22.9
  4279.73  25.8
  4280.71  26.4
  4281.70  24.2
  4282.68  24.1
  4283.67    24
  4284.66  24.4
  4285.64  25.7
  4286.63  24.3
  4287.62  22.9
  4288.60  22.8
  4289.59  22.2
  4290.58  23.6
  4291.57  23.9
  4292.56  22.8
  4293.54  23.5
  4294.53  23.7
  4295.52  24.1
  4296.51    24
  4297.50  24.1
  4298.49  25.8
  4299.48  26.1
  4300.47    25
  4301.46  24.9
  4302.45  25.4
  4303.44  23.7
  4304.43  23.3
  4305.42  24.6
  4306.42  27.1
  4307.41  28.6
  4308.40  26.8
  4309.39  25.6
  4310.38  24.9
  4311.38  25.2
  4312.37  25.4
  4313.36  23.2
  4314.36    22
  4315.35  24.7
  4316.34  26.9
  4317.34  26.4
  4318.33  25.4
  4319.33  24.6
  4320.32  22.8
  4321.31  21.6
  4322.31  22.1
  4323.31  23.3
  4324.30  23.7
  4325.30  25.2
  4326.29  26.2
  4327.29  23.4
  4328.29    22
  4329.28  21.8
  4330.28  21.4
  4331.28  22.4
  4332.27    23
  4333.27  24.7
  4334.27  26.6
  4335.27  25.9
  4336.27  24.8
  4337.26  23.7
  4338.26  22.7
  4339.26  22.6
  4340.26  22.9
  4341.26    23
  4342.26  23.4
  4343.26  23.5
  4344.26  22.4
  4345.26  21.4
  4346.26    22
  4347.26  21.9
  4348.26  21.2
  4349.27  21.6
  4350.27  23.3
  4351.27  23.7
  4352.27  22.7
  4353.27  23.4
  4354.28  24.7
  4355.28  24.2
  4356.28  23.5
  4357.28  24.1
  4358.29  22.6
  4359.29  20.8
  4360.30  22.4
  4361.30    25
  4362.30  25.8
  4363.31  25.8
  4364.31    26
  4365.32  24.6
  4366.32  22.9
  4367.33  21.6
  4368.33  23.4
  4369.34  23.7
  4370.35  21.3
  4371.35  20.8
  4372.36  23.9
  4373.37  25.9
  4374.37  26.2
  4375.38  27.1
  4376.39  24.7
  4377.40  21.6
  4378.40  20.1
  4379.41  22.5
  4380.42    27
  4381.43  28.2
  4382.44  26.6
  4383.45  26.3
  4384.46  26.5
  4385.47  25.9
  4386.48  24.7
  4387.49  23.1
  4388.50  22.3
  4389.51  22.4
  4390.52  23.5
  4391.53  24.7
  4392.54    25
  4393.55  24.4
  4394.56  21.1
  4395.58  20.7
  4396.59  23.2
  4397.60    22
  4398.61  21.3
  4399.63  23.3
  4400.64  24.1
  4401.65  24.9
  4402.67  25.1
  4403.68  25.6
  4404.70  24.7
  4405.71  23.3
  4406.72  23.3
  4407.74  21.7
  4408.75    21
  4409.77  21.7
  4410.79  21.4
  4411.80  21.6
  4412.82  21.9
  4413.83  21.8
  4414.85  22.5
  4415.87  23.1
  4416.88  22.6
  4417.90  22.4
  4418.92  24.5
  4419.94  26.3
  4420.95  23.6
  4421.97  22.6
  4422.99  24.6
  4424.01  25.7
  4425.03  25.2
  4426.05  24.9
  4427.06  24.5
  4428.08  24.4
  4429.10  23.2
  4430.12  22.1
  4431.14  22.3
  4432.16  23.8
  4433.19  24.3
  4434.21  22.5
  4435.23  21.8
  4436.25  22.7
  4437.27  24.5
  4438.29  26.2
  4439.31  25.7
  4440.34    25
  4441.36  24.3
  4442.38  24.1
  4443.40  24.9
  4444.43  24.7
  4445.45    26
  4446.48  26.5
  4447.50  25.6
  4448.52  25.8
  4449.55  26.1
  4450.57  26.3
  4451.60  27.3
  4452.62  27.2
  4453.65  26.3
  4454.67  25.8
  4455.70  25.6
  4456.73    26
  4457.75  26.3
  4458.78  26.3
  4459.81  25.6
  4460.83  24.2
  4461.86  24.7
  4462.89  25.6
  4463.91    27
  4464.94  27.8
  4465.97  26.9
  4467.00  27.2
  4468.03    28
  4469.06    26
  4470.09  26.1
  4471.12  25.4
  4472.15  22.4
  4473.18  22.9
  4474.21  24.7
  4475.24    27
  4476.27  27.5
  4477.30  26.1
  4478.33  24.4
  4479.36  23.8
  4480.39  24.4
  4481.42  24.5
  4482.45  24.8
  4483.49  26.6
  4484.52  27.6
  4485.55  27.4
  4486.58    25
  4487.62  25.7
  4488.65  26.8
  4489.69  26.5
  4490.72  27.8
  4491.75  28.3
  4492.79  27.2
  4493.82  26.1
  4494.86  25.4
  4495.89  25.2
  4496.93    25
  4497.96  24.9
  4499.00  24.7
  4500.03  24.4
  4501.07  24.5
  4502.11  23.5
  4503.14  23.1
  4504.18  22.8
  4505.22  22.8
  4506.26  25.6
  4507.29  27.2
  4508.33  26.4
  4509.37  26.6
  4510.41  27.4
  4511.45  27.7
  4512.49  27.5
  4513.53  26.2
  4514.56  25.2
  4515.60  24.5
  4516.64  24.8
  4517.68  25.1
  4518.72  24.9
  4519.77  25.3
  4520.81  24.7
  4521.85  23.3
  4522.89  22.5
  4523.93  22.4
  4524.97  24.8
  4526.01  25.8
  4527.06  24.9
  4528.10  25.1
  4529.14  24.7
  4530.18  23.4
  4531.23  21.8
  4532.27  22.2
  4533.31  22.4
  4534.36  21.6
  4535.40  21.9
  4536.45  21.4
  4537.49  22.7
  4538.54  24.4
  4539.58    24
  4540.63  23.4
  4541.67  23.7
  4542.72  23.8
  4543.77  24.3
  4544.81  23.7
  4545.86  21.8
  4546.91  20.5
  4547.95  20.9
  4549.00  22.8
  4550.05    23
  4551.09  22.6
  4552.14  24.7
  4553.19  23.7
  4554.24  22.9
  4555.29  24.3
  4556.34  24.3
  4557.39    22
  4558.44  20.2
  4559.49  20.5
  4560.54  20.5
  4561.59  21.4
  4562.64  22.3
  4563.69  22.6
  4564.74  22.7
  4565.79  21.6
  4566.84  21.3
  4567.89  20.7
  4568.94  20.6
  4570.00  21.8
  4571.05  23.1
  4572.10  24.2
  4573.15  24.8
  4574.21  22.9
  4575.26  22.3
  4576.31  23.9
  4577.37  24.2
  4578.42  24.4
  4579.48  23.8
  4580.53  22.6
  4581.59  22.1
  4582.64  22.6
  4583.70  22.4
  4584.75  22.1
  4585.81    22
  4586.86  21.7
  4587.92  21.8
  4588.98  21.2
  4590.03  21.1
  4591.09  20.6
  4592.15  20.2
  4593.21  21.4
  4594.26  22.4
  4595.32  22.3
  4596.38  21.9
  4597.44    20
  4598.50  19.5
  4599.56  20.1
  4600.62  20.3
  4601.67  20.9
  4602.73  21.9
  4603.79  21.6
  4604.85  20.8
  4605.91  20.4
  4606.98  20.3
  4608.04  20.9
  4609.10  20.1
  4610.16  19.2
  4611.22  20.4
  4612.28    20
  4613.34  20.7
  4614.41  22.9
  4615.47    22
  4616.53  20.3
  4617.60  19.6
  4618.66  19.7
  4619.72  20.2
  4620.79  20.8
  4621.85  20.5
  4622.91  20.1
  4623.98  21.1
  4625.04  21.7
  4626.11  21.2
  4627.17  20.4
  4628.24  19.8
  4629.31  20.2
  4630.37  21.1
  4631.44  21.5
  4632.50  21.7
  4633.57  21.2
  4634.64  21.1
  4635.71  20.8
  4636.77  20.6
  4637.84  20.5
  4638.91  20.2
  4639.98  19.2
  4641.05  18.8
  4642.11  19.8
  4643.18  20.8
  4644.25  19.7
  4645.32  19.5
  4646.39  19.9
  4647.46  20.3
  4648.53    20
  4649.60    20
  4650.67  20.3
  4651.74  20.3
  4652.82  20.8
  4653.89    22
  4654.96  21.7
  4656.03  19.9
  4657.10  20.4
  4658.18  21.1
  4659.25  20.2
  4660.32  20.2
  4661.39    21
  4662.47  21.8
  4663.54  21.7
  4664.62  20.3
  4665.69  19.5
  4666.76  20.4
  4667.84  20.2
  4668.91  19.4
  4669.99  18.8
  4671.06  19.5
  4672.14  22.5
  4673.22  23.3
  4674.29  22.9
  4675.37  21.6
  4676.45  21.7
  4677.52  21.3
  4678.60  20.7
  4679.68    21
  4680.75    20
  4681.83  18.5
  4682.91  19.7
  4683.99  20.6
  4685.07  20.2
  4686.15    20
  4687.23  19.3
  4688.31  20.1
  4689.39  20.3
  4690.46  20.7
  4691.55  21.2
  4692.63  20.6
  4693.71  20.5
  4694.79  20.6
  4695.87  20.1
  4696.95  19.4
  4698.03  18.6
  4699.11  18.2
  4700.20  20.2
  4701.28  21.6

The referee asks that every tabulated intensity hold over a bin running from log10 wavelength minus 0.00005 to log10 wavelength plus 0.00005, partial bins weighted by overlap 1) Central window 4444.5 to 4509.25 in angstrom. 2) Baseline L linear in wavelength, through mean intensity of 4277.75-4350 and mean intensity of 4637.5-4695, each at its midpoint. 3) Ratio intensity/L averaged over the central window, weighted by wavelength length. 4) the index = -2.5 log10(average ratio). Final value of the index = -0.15 mag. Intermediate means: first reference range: 24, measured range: 25.7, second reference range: 20.5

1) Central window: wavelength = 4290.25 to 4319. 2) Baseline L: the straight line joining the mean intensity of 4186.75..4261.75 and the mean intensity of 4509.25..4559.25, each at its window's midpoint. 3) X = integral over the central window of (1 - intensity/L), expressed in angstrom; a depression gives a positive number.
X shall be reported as -0.6 angstrom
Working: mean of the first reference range 24.6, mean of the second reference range 23.7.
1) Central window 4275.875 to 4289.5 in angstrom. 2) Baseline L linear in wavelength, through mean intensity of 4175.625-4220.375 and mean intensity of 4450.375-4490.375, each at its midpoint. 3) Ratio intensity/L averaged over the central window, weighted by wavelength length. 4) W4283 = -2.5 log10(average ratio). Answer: 0.07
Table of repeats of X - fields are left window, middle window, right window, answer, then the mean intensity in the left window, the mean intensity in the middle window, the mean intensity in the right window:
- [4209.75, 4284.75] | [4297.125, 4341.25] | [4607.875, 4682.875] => -1.3 angstrom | 24.3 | 24.4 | 20.6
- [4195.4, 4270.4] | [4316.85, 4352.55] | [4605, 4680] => 0.3 angstrom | 24.5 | 23.3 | 20.6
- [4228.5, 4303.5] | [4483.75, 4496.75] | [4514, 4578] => -1.8 angstrom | 24.1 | 26.5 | 23.1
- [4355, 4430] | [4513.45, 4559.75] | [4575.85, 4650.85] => -3.1 angstrom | 23.7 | 23.4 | 21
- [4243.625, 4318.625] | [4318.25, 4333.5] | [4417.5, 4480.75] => 0.7 angstrom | 24.2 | 23.3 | 25.1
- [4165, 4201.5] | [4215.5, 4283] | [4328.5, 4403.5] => 1.0 angstrom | 25.2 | 24.3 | 23.6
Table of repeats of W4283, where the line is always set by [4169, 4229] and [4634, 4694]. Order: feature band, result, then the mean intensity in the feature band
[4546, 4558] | -0.06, 22.8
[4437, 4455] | -0.14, 25.7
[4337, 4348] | 0.05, 22.6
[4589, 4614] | 0.02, 20.8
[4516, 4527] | -0.11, 24.4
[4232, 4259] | 0.02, 24.2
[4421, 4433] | -0.05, 23.9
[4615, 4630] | 0.02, 20.5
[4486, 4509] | -0.15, 25.4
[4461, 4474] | -0.15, 25.7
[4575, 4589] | -0.07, 22.7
